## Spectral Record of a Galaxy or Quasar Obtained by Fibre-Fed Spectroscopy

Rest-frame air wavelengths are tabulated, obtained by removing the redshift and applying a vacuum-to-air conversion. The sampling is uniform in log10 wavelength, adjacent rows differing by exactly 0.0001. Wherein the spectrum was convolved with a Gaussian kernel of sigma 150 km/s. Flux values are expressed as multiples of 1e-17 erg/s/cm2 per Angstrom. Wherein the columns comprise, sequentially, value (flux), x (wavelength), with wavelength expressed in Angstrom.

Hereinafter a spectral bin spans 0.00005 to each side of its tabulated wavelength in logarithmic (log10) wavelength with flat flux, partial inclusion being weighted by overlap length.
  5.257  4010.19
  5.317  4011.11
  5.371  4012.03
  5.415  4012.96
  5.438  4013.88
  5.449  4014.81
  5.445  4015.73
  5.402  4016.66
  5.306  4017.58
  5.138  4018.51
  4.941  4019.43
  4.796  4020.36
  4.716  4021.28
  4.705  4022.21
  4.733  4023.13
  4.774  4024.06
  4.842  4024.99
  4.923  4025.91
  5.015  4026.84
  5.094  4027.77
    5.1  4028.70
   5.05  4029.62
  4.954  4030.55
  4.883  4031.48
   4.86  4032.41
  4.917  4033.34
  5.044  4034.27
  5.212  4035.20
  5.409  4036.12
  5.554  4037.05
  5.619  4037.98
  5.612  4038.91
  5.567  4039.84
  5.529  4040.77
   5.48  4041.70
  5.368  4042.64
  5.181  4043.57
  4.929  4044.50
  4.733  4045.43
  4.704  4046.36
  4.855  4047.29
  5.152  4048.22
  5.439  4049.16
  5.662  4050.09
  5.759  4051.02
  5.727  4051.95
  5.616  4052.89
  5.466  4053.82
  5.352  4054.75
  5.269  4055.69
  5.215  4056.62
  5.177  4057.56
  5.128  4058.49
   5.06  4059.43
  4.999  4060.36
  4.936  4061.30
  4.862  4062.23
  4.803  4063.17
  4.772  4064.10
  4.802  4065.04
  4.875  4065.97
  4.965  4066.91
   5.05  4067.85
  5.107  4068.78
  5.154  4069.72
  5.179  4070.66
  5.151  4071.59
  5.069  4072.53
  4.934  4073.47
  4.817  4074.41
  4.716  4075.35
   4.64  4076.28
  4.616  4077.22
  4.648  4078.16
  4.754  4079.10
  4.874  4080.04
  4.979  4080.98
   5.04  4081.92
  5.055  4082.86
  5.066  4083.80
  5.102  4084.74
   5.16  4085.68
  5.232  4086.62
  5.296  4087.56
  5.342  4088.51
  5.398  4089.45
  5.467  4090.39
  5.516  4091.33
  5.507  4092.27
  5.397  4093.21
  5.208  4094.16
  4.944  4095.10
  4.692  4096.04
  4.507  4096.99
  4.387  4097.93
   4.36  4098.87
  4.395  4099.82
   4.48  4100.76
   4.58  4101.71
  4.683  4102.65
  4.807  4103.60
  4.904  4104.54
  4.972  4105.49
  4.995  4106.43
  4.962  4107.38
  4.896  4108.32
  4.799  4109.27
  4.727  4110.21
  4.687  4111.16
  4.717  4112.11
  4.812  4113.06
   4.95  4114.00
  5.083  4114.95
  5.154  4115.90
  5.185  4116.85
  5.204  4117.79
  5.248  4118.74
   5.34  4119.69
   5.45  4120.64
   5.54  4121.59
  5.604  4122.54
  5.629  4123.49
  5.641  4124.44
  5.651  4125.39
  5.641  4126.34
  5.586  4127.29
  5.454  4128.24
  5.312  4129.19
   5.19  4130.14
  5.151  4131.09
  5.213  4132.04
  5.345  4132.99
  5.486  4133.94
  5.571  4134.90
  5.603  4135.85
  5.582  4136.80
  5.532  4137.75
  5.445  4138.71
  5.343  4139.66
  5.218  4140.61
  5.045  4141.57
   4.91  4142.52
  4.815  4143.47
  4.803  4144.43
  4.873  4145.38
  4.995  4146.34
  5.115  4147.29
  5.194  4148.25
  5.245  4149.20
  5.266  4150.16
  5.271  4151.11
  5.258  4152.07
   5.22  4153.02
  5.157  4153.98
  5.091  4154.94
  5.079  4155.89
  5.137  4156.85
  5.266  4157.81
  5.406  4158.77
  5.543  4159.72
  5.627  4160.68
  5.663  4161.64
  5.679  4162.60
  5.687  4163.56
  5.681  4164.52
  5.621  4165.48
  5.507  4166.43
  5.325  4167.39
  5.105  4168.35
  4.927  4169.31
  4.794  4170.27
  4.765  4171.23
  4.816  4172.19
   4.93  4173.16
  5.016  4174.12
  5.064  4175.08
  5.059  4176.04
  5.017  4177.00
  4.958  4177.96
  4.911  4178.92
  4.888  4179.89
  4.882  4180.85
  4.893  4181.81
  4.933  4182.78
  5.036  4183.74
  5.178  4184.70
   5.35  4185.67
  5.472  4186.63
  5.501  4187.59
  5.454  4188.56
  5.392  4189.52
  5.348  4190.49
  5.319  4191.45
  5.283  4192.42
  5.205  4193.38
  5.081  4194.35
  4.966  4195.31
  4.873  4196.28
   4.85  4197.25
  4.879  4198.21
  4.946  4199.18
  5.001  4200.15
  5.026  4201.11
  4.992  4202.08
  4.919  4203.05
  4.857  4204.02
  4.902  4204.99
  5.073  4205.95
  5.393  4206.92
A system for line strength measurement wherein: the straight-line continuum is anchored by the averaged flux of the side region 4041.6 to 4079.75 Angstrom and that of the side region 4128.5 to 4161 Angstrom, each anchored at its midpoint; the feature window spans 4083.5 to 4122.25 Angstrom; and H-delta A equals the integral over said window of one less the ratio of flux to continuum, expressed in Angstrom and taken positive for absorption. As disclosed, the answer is 1.1 Angstrom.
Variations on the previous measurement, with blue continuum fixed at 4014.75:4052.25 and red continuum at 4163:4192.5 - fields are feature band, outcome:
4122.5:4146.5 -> -0.8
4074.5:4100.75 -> 1.0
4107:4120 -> 0.5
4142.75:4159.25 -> 0.1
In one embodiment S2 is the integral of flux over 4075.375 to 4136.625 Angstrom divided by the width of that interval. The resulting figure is 5.09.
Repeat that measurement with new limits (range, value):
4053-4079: 5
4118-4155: 5.31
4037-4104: 5.07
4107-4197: 5.21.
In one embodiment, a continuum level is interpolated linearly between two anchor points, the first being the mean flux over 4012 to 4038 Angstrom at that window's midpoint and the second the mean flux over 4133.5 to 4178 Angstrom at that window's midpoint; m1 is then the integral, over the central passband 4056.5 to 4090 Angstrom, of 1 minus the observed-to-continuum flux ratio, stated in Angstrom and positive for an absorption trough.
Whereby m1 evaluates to 1.0 Angstrom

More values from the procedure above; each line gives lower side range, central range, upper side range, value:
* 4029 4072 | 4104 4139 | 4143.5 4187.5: -0.5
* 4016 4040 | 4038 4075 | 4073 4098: -0.9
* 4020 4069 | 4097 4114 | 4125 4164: 1.7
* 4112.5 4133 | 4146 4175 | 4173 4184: -0.9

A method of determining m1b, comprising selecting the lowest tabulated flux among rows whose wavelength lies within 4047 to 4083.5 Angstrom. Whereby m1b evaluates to 4.616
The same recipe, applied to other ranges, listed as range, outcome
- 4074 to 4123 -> 4.36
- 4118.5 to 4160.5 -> 4.803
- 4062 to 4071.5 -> 4.772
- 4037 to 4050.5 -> 4.704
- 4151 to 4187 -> 4.765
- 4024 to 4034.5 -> 4.774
